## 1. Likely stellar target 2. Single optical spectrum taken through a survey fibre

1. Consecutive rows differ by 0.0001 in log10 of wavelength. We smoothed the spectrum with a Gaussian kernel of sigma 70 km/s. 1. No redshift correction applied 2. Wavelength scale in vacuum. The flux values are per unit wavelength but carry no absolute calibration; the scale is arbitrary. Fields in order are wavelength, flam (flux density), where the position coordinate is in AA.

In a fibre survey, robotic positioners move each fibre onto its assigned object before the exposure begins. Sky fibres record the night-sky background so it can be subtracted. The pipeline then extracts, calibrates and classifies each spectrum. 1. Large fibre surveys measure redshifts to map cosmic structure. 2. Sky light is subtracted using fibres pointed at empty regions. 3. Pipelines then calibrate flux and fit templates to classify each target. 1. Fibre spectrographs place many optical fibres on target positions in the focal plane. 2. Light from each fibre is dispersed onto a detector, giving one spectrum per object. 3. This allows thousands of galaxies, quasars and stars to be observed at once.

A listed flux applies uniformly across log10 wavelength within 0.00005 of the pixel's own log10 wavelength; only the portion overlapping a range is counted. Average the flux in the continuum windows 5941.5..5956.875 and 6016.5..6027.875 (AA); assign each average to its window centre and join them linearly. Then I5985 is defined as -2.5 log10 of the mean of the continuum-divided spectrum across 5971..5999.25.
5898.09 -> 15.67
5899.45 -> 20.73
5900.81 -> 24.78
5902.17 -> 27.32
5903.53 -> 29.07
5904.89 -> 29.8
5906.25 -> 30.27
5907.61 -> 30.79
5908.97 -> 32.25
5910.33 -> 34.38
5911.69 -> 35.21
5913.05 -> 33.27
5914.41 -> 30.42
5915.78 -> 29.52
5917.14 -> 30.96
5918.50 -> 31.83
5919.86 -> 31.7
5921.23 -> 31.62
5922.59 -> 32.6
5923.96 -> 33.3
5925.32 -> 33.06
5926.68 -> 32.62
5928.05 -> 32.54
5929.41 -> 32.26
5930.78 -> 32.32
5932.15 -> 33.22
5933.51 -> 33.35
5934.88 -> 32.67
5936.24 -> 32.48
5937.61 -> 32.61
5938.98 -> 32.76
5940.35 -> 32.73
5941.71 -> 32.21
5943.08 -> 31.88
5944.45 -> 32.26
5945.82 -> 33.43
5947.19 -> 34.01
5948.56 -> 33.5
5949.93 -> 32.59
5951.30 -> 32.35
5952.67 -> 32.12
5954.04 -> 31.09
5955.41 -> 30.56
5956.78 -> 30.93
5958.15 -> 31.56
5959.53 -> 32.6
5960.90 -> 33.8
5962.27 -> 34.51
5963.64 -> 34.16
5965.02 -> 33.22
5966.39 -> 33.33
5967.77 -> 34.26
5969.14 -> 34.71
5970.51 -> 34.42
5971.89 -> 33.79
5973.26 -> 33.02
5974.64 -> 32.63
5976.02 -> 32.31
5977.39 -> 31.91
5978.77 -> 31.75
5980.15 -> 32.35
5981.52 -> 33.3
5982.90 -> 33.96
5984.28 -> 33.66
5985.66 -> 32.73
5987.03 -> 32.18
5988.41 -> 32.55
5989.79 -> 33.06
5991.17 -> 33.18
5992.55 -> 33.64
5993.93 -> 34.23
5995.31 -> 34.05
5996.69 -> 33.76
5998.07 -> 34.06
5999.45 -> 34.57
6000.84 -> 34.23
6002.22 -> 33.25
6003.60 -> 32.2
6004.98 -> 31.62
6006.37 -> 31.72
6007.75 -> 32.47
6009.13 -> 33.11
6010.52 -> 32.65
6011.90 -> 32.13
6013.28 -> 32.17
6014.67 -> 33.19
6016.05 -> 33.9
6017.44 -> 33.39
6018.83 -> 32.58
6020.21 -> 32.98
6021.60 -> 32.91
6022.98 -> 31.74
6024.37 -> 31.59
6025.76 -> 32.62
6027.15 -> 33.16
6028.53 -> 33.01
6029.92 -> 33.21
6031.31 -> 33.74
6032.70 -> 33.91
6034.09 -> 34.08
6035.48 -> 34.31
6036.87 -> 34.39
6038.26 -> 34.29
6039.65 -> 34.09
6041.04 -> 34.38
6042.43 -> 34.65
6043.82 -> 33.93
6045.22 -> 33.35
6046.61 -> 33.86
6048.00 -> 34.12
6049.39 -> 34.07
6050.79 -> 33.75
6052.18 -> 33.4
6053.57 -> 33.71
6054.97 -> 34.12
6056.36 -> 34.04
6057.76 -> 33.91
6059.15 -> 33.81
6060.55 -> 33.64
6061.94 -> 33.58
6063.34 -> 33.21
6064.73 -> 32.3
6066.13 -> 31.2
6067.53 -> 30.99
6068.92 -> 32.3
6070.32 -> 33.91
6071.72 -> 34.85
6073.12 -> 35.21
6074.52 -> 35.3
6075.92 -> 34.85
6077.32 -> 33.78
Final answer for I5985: -0.02 mag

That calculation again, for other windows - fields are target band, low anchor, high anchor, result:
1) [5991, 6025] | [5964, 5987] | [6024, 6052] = 0.02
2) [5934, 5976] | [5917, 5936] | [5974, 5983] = -0.01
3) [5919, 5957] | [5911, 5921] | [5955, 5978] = 0.00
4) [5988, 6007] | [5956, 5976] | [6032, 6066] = 0.01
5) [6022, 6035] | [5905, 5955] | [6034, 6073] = 0.01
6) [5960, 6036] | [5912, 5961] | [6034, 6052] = 0.00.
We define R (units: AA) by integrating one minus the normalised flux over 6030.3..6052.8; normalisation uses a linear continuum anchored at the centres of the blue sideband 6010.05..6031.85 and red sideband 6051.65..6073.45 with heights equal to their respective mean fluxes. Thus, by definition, -0.6 AA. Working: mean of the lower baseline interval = 32.8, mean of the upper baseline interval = 33.4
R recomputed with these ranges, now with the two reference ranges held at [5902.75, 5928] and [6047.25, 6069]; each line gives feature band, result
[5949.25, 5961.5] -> 0.11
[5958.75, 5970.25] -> -0.53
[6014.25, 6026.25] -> 0.05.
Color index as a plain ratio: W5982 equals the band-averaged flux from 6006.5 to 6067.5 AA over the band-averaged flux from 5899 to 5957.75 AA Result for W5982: 1.1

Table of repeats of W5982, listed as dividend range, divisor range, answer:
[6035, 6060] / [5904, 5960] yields 1.06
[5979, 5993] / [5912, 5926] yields 1.03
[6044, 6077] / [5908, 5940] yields 1.04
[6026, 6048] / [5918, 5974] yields 1.03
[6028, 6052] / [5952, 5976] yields 1.03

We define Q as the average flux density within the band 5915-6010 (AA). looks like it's 32.8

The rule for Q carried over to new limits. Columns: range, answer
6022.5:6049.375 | 33.6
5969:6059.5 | 33.3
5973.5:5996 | 33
